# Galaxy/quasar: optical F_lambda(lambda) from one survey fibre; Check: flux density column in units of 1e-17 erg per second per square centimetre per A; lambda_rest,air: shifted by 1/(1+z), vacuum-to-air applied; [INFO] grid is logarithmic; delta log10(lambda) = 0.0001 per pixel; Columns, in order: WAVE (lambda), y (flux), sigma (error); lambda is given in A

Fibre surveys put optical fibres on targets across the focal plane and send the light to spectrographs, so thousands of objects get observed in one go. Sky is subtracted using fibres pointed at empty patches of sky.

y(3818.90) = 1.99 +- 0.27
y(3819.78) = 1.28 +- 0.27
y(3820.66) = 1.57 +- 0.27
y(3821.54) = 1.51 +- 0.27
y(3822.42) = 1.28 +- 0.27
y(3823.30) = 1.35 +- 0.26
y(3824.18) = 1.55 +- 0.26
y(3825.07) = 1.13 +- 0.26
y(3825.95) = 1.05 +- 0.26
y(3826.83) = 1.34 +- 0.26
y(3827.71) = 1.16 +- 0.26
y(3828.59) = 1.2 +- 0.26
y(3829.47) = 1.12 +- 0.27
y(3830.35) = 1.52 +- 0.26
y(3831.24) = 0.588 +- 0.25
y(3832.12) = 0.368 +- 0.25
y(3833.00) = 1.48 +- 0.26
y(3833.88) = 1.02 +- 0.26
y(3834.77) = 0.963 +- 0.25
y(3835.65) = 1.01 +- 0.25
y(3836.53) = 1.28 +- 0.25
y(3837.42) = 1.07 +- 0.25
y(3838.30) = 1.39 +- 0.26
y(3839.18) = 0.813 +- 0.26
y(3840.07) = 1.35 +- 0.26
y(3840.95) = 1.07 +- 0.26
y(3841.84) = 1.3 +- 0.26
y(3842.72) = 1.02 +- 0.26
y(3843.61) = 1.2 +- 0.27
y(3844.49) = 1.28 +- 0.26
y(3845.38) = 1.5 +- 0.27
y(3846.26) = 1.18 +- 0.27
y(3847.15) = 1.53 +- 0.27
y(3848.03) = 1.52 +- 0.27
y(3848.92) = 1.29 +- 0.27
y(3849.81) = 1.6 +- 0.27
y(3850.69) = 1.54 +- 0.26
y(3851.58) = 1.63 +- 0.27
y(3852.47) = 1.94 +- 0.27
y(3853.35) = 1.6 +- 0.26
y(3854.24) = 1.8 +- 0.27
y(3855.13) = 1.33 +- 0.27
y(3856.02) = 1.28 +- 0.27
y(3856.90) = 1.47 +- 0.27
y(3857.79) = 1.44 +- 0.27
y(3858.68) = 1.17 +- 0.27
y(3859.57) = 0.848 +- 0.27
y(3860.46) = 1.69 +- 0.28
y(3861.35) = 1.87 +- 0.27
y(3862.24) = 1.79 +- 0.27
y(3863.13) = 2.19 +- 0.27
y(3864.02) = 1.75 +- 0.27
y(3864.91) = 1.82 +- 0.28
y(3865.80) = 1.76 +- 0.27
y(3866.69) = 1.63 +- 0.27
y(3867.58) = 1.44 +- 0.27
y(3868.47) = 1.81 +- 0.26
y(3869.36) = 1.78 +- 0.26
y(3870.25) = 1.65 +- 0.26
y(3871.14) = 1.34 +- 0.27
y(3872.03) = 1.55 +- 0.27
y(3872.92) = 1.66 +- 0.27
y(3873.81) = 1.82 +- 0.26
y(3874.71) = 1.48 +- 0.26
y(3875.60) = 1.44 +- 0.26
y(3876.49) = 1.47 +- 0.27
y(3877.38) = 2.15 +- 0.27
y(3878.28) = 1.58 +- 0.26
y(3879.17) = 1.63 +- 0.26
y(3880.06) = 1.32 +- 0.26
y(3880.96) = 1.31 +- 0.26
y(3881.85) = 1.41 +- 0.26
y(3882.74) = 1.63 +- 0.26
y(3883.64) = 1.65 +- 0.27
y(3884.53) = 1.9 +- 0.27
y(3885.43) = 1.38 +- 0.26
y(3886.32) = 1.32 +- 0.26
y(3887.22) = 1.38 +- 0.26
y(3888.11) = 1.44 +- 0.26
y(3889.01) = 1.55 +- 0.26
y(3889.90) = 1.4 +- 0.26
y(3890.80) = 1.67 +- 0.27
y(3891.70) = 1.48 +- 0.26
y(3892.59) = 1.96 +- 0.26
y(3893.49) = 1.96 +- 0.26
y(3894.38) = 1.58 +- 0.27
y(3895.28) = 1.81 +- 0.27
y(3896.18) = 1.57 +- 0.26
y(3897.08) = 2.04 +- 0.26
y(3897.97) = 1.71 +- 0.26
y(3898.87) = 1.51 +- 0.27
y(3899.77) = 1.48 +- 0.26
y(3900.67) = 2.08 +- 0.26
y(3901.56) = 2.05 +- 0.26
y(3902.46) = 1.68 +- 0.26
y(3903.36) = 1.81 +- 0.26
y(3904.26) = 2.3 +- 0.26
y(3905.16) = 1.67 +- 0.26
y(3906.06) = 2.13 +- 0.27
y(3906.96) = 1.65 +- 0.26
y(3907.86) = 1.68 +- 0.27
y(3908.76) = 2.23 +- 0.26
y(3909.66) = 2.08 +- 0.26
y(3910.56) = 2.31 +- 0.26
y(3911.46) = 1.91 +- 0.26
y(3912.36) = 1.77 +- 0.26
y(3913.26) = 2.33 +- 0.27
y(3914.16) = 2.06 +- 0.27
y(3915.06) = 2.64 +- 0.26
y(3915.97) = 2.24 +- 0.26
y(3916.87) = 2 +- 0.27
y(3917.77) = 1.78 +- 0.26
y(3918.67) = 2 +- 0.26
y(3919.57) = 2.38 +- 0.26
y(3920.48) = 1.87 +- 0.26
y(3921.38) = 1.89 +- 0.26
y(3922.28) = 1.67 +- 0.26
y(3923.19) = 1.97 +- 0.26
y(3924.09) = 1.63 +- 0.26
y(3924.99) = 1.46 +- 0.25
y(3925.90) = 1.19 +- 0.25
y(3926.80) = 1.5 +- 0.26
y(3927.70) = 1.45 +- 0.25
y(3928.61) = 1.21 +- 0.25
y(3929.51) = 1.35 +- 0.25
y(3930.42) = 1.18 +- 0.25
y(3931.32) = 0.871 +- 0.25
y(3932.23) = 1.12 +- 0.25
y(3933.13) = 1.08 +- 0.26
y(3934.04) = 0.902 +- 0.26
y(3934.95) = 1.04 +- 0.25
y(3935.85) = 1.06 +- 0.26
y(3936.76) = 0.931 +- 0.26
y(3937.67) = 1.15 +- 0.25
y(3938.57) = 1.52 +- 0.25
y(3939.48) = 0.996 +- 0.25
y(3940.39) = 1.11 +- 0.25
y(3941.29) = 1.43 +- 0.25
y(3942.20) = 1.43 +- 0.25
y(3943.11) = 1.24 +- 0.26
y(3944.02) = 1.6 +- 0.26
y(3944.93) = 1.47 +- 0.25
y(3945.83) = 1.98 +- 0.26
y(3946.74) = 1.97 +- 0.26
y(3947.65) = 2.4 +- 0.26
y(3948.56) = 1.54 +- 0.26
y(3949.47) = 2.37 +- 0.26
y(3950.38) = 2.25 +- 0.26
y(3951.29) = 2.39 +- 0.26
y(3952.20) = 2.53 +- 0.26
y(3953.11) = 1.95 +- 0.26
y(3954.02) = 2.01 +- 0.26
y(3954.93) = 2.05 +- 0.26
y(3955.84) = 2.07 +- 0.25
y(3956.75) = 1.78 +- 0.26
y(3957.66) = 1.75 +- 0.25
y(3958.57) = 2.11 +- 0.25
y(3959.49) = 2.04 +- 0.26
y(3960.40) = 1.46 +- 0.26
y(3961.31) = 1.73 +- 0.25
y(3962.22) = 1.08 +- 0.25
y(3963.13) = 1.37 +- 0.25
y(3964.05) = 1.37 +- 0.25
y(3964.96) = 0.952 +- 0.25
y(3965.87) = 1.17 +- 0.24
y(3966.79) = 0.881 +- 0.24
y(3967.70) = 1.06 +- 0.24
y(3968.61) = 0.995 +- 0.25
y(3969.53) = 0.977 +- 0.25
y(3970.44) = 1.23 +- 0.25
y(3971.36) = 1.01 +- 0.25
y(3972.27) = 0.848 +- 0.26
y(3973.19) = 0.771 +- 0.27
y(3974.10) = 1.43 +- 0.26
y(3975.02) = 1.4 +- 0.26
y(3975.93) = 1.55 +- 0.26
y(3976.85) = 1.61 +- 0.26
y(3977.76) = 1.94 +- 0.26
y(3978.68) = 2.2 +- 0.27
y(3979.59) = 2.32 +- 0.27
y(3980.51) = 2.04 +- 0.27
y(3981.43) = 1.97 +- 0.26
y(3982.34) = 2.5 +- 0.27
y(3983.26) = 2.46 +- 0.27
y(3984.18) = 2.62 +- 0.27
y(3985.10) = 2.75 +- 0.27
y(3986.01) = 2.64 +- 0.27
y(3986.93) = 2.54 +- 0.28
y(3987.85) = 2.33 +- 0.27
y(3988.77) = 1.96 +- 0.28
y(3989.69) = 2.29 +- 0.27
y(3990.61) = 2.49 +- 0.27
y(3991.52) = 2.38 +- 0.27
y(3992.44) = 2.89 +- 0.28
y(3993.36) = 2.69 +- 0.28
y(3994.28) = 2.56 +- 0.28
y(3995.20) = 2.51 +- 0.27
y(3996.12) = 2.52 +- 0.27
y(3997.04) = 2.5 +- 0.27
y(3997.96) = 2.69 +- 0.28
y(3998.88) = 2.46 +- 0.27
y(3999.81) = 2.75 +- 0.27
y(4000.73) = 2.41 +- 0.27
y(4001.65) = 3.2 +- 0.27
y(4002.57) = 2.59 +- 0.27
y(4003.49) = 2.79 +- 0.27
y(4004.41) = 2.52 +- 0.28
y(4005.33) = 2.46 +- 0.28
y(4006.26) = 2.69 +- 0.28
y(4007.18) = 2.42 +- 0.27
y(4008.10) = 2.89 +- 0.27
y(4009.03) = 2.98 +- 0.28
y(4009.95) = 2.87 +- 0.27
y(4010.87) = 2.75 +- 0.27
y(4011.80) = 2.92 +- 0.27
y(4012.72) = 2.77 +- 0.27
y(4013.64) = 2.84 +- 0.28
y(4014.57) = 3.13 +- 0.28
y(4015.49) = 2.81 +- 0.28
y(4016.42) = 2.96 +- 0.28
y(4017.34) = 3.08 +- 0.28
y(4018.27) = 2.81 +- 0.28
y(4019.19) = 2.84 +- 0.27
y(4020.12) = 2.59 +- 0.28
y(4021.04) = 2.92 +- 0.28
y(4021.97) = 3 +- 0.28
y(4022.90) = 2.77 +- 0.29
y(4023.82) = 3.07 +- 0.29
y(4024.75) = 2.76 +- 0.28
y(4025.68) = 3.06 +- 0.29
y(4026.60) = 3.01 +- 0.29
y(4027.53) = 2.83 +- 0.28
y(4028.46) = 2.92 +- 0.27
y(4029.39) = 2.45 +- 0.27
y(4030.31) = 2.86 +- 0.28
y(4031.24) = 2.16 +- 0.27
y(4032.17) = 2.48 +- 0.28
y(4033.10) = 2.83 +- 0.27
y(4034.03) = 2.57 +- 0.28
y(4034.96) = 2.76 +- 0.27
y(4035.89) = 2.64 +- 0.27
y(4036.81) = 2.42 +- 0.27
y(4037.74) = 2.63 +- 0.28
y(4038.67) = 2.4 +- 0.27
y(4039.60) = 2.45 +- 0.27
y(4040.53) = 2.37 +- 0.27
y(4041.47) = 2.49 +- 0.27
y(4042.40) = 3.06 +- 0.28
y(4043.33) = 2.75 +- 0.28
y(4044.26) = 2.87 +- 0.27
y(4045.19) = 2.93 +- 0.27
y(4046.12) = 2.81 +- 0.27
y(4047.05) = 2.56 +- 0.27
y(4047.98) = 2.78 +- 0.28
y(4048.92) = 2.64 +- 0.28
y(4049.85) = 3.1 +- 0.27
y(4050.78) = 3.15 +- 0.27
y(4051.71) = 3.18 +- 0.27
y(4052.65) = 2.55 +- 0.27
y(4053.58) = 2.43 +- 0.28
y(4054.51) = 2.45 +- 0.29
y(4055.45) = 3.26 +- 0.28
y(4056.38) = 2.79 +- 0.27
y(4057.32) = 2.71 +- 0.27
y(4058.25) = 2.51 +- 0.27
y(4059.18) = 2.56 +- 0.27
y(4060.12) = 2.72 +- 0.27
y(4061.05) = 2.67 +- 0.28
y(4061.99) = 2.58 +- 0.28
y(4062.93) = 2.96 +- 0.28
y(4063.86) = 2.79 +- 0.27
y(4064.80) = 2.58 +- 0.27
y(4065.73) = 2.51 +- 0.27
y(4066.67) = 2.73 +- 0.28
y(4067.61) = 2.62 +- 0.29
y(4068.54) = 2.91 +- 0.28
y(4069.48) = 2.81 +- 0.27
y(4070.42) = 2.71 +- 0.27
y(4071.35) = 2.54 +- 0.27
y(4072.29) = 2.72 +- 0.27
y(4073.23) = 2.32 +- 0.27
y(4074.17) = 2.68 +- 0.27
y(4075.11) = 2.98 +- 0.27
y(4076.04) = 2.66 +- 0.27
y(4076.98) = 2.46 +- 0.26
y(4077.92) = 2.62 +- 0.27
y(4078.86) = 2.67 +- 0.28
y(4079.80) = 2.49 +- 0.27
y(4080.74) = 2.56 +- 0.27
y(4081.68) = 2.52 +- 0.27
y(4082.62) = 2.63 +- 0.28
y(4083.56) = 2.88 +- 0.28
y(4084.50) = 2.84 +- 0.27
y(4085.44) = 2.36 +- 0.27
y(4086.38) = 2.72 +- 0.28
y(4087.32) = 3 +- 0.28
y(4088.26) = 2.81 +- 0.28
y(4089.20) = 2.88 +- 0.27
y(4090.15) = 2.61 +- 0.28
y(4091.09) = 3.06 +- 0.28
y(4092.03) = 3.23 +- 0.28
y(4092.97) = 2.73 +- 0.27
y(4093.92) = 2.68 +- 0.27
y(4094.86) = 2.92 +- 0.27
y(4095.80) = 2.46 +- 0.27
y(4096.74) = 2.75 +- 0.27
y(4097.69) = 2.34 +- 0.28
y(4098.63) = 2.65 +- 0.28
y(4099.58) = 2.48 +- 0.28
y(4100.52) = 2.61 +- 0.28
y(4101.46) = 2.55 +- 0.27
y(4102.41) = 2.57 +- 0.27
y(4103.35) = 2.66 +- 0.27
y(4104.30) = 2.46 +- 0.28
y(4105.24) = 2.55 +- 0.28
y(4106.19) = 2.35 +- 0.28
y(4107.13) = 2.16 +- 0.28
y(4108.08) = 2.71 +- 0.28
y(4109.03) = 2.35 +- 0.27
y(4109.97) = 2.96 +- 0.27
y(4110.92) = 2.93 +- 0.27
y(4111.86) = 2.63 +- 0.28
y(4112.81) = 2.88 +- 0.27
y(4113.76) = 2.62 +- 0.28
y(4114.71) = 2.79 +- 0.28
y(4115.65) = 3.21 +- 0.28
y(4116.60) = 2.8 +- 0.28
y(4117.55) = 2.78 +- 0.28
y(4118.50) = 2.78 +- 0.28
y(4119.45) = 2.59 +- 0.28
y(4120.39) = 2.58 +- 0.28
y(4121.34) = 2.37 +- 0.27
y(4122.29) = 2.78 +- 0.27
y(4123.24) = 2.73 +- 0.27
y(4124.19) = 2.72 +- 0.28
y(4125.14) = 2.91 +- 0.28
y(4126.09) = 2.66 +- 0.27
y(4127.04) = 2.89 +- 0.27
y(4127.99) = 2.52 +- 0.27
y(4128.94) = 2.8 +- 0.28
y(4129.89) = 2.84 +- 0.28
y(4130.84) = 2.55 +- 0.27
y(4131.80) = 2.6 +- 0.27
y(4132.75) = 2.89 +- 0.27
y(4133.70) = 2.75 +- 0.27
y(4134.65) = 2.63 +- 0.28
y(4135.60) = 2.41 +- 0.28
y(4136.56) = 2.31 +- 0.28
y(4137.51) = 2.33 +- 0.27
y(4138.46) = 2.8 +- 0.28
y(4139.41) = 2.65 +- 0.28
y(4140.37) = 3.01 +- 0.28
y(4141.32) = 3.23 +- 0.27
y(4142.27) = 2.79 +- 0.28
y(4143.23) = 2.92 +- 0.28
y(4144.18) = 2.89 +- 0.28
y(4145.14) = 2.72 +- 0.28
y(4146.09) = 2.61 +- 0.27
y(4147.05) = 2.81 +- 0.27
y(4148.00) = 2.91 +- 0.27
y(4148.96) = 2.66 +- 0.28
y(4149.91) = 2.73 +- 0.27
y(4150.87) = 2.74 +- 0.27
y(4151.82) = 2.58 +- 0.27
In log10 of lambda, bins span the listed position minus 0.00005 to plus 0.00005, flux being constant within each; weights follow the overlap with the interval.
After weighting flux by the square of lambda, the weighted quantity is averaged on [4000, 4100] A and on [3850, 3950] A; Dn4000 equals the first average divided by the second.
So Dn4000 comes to 1.79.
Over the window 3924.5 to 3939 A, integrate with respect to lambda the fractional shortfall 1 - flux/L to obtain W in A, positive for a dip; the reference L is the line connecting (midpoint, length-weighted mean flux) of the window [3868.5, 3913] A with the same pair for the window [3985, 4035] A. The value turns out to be 6.1 A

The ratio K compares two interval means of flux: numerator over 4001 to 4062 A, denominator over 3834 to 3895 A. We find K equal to 1.84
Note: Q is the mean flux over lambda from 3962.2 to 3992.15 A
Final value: 1.75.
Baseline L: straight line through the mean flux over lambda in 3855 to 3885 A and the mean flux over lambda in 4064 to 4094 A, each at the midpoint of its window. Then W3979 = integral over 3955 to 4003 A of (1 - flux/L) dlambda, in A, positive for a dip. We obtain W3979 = 5.0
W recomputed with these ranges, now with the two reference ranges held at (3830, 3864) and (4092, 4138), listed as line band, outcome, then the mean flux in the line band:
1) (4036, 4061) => -4.1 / 2.71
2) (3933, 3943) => 3.6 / 1.15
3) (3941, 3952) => -0.2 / 1.86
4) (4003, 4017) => -4.2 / 2.79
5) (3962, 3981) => 5.9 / 1.35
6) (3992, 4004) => -3.3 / 2.66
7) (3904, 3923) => -4.0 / 2.02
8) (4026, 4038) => -2.2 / 2.67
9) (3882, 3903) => -1.2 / 1.66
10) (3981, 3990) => -1.7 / 2.41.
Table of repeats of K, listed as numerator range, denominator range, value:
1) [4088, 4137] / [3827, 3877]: 1.90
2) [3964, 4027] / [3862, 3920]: 1.32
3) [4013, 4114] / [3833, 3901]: 1.79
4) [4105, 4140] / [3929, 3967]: 1.73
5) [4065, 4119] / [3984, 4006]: 1.05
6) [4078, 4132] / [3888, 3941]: 1.62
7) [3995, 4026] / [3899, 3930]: 1.49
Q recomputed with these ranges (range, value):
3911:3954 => 1.66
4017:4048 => 2.73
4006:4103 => 2.73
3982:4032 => 2.7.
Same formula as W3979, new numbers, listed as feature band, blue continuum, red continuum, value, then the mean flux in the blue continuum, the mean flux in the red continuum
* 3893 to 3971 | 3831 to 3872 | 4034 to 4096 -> 8.82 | 1.41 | 2.71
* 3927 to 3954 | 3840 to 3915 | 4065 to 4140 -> 5.99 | 1.64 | 2.67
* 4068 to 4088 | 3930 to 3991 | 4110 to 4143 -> -2.09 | 1.66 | 2.73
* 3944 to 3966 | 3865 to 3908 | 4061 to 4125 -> 1.83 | 1.66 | 2.68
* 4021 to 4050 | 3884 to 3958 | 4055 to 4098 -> -3.32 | 1.71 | 2.71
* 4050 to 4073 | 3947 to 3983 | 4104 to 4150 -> -4.42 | 1.67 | 2.71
